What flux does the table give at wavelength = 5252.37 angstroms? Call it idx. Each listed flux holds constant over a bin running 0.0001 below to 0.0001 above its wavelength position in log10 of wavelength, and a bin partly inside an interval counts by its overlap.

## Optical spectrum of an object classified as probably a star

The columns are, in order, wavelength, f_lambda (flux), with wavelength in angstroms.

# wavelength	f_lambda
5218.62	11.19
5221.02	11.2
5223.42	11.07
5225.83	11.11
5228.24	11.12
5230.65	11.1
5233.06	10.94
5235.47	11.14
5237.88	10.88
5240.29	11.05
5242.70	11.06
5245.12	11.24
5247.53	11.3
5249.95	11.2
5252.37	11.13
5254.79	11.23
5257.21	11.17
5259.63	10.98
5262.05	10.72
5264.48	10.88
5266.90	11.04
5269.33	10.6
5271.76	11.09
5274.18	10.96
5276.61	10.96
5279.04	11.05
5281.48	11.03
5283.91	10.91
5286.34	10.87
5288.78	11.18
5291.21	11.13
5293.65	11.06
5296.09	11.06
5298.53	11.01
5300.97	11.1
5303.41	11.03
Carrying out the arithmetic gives 11.13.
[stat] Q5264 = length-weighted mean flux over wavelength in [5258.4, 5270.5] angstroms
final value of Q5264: 10.8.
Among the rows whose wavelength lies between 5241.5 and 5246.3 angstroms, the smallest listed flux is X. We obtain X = 11.06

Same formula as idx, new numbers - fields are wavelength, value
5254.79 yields 11.23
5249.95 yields 11.2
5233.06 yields 10.94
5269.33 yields 10.6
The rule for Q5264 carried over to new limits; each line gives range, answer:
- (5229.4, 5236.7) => 11.1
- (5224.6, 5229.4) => 11.1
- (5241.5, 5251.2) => 11.2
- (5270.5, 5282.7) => 11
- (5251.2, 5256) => 11.2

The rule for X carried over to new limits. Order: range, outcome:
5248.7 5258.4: 11.13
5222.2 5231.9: 11.07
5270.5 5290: 10.87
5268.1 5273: 10.6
